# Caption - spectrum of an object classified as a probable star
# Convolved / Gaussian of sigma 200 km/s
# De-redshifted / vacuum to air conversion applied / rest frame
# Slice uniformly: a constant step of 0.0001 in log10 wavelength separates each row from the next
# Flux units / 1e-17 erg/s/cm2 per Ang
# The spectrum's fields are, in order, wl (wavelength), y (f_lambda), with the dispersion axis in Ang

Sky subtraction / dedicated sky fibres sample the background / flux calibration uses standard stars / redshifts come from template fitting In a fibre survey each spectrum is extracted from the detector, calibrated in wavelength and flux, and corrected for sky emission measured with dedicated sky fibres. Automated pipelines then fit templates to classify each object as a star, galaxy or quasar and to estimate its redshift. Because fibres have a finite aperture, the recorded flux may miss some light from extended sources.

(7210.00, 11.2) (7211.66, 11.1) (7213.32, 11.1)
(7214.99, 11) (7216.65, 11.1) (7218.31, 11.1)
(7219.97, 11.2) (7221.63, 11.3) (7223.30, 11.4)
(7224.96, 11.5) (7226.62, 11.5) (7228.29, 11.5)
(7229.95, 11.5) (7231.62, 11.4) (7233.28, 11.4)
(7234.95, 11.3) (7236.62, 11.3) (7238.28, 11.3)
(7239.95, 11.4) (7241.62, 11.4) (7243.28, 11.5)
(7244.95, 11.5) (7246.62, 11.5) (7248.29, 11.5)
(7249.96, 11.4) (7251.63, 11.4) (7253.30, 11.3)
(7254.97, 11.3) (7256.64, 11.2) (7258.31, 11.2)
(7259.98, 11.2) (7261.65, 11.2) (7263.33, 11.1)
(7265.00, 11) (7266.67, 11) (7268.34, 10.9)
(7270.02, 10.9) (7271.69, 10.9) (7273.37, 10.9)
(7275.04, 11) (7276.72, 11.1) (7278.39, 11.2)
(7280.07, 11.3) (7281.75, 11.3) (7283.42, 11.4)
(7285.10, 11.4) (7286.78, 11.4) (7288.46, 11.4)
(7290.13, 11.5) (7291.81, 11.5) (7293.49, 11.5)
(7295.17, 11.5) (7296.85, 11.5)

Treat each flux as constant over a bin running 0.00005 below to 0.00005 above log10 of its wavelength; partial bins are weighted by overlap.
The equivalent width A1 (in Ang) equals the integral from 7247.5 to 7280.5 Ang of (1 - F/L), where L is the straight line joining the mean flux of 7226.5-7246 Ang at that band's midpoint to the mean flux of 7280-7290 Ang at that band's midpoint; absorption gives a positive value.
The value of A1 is 0.7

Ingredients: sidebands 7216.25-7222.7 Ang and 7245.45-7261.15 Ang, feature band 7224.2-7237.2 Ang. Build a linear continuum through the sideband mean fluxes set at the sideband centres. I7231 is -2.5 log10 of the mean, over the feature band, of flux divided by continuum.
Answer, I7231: -0.018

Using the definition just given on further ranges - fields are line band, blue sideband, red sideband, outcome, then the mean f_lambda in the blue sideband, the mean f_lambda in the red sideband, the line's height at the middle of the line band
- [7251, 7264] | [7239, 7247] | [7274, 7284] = 0.01 mag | 11.5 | 11.2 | 11.4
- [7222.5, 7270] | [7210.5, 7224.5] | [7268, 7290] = -0.01 mag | 11.2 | 11.2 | 11.2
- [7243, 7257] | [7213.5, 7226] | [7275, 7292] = -0.01 mag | 11.2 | 11.3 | 11.3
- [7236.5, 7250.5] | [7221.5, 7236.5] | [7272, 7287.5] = -0.01 mag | 11.4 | 11.2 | 11.4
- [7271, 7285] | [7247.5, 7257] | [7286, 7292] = 0.03 mag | 11.4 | 11.5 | 11.4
